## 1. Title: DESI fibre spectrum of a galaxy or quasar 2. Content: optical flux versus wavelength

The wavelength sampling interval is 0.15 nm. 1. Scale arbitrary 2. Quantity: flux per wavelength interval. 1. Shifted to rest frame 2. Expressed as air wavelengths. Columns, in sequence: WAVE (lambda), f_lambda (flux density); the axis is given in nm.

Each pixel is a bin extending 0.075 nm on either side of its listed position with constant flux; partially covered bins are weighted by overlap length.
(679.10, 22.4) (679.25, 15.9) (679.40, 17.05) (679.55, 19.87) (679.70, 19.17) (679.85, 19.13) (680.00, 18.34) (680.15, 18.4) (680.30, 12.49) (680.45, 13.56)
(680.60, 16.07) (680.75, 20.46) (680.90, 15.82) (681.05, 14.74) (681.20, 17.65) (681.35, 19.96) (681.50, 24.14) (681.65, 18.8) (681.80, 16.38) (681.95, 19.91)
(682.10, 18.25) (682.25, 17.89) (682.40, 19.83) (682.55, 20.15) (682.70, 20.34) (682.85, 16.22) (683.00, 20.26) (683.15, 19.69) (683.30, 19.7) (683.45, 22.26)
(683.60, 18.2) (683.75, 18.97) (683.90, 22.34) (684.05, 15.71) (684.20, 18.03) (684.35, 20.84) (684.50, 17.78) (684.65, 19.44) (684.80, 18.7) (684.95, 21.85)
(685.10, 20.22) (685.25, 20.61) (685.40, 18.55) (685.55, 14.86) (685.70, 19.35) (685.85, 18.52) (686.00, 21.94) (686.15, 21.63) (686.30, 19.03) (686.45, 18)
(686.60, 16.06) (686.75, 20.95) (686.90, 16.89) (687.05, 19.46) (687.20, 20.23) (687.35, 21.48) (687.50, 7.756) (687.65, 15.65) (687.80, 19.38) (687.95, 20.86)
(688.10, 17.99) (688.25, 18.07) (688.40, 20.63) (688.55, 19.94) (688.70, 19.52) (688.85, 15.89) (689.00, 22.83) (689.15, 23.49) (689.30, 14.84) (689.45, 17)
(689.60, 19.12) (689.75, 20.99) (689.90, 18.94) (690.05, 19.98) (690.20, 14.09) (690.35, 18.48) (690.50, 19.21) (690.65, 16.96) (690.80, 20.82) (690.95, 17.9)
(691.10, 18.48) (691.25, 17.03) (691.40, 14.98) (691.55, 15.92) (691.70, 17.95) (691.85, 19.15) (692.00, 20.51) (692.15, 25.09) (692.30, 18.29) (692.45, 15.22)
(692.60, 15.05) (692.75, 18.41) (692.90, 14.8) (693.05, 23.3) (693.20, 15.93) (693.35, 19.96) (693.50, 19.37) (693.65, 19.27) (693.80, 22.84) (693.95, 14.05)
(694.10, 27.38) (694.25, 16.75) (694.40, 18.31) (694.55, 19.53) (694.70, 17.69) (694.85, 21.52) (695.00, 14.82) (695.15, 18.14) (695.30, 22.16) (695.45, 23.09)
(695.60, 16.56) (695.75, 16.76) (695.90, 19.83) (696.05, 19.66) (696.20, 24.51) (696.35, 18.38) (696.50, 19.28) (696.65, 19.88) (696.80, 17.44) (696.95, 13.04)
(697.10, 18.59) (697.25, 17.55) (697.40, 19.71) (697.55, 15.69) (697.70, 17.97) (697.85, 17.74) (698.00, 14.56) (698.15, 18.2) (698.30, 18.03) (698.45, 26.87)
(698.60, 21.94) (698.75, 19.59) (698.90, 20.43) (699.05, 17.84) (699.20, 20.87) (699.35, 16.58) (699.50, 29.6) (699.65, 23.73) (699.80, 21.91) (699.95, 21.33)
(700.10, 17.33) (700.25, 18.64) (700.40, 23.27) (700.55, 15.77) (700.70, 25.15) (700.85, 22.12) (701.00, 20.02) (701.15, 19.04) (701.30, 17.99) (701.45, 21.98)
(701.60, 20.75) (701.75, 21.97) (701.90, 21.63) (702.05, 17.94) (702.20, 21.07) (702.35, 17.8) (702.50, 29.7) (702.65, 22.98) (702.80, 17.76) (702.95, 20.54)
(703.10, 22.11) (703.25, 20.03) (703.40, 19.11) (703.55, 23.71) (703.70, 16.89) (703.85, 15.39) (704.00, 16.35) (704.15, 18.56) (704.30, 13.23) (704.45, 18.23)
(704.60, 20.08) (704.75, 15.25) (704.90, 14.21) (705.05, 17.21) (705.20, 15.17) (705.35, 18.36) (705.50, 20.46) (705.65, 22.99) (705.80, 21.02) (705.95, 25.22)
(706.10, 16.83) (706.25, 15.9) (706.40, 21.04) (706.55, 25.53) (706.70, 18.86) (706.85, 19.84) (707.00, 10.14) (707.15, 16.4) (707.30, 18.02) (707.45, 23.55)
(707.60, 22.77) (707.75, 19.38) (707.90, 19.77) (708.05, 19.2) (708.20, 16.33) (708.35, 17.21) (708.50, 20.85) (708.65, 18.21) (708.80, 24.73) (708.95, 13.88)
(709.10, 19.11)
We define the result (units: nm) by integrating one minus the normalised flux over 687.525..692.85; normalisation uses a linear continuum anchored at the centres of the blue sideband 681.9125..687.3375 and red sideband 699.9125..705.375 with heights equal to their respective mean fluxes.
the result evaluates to 0.25 nm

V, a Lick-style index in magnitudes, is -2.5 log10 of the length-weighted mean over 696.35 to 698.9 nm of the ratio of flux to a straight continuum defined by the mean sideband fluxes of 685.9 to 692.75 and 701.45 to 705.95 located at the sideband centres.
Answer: 0.03 mag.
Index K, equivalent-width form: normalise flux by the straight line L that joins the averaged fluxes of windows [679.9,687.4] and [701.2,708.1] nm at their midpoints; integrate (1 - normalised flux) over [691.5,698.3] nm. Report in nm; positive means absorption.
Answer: 0.17 nm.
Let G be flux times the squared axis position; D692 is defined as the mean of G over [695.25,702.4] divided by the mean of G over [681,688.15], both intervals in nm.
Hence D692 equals 1.09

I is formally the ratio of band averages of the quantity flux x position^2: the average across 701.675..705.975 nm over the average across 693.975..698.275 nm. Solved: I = 1.1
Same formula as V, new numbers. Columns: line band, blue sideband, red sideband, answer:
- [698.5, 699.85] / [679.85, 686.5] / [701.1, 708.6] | -0.12 mag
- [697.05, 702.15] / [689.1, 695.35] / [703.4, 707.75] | -0.08 mag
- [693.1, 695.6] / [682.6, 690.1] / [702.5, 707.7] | -0.02 mag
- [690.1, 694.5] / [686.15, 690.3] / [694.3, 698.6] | 0.01 mag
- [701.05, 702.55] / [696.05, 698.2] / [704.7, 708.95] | -0.13 mag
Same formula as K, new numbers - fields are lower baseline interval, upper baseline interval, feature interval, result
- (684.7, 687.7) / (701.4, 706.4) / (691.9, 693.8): -0.001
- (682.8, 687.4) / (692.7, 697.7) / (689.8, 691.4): 0.084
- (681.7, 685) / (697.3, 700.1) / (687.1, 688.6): 0.097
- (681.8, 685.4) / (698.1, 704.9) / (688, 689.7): 0.044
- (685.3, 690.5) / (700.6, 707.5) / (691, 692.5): 0.042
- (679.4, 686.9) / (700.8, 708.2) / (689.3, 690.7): 0.061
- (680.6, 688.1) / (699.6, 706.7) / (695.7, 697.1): 0.050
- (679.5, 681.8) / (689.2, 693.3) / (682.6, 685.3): -0.237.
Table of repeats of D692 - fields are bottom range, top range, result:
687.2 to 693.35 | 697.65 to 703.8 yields 1.15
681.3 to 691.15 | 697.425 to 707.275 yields 1.08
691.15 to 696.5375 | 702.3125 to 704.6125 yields 1.06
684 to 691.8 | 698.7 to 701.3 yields 1.16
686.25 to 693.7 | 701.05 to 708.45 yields 1.09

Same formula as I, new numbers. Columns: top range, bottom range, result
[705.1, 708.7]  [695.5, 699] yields 1.05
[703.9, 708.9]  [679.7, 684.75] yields 1.09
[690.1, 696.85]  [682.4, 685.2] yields 0.99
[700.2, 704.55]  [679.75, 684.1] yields 1.15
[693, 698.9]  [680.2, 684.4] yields 1.07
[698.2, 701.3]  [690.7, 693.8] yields 1.16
